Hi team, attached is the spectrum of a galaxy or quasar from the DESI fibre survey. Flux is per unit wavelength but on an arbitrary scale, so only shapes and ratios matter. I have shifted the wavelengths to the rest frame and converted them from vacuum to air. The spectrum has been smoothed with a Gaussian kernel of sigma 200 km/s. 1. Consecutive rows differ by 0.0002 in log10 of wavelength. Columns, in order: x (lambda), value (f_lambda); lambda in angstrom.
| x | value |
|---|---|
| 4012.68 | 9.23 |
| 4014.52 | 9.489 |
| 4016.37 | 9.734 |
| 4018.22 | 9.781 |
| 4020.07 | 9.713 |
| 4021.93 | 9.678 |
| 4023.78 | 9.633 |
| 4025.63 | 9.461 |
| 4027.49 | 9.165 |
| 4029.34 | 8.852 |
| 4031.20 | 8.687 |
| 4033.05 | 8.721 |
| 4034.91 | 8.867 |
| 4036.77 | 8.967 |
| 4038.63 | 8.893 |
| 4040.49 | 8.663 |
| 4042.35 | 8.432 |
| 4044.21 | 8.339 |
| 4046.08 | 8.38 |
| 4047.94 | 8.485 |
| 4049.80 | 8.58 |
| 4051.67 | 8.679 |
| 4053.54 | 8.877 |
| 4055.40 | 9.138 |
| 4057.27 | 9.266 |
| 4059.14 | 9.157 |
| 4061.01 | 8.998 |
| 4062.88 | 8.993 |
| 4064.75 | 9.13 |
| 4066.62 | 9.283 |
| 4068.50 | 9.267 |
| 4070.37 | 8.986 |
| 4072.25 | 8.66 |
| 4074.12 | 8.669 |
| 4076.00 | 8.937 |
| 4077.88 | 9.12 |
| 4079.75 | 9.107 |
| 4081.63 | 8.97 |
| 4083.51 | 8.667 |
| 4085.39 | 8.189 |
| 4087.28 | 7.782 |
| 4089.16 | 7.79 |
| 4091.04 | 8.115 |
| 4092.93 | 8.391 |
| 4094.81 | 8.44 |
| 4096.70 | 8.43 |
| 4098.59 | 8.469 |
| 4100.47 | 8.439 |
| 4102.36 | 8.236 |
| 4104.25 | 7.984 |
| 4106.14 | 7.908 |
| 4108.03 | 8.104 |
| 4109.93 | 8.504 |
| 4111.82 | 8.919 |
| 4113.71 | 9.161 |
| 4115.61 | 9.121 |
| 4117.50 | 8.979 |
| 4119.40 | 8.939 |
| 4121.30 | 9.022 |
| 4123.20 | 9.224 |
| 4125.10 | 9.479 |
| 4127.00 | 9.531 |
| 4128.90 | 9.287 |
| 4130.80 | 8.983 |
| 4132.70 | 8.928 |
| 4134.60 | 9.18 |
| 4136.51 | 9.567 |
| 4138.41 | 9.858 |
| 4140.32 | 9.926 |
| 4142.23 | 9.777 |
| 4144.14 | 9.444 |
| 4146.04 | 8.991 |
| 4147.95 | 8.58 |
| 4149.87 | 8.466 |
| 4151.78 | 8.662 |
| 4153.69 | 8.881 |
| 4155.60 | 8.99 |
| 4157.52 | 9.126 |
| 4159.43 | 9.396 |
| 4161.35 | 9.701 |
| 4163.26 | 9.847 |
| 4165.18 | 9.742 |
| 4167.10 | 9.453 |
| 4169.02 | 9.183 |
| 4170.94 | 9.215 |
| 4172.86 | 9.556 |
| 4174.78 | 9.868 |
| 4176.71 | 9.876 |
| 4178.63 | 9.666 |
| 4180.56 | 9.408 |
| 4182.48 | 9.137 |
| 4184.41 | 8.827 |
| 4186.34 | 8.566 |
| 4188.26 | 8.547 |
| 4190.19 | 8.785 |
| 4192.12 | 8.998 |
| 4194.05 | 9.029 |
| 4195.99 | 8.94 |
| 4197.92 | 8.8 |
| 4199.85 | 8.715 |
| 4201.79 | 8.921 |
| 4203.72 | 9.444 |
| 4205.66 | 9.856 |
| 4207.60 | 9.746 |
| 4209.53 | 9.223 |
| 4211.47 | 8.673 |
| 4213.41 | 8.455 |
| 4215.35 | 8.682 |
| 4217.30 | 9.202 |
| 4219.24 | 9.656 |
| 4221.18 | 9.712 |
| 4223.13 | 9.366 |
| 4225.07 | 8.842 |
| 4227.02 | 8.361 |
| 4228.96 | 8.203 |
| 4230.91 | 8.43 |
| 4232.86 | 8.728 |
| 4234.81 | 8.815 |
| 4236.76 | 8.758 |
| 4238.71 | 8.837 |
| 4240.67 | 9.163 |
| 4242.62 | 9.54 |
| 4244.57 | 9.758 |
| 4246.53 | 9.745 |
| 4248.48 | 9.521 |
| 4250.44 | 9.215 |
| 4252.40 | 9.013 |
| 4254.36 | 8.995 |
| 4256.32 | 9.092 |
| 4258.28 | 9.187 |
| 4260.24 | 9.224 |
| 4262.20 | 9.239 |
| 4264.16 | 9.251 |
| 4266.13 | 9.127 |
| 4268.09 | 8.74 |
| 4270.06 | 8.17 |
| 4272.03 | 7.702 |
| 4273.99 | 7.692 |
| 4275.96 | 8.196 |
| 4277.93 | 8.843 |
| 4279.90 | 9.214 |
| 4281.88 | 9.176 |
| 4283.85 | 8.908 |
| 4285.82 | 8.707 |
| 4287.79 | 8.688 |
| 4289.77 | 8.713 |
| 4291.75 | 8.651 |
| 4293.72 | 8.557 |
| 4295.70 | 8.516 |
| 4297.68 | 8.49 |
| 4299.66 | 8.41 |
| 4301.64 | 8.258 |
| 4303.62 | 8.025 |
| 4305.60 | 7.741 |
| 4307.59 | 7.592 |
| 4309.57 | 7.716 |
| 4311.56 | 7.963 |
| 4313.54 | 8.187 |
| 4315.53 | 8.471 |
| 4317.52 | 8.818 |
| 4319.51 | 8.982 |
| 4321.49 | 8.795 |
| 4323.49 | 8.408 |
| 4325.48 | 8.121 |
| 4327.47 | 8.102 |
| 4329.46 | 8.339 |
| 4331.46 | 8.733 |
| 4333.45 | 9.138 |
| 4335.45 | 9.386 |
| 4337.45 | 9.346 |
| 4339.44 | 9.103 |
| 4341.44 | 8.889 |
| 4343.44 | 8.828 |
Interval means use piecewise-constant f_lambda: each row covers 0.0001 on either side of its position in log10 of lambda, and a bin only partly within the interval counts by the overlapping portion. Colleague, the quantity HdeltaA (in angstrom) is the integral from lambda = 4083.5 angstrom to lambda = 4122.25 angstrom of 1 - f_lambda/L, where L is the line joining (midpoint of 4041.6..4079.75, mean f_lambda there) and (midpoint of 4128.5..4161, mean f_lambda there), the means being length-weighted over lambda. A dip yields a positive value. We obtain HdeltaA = 2.50 angstrom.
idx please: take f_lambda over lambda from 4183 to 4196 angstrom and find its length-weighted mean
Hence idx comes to 8.81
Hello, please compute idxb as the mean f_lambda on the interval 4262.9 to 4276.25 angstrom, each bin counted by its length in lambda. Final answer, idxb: 8.44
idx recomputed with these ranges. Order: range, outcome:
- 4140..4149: 9.29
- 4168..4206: 9.16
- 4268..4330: 8.4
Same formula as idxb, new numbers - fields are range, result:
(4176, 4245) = 9.04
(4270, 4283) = 8.45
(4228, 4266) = 9.09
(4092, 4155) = 8.91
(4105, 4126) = 8.84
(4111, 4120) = 9.03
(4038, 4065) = 8.79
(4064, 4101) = 8.64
